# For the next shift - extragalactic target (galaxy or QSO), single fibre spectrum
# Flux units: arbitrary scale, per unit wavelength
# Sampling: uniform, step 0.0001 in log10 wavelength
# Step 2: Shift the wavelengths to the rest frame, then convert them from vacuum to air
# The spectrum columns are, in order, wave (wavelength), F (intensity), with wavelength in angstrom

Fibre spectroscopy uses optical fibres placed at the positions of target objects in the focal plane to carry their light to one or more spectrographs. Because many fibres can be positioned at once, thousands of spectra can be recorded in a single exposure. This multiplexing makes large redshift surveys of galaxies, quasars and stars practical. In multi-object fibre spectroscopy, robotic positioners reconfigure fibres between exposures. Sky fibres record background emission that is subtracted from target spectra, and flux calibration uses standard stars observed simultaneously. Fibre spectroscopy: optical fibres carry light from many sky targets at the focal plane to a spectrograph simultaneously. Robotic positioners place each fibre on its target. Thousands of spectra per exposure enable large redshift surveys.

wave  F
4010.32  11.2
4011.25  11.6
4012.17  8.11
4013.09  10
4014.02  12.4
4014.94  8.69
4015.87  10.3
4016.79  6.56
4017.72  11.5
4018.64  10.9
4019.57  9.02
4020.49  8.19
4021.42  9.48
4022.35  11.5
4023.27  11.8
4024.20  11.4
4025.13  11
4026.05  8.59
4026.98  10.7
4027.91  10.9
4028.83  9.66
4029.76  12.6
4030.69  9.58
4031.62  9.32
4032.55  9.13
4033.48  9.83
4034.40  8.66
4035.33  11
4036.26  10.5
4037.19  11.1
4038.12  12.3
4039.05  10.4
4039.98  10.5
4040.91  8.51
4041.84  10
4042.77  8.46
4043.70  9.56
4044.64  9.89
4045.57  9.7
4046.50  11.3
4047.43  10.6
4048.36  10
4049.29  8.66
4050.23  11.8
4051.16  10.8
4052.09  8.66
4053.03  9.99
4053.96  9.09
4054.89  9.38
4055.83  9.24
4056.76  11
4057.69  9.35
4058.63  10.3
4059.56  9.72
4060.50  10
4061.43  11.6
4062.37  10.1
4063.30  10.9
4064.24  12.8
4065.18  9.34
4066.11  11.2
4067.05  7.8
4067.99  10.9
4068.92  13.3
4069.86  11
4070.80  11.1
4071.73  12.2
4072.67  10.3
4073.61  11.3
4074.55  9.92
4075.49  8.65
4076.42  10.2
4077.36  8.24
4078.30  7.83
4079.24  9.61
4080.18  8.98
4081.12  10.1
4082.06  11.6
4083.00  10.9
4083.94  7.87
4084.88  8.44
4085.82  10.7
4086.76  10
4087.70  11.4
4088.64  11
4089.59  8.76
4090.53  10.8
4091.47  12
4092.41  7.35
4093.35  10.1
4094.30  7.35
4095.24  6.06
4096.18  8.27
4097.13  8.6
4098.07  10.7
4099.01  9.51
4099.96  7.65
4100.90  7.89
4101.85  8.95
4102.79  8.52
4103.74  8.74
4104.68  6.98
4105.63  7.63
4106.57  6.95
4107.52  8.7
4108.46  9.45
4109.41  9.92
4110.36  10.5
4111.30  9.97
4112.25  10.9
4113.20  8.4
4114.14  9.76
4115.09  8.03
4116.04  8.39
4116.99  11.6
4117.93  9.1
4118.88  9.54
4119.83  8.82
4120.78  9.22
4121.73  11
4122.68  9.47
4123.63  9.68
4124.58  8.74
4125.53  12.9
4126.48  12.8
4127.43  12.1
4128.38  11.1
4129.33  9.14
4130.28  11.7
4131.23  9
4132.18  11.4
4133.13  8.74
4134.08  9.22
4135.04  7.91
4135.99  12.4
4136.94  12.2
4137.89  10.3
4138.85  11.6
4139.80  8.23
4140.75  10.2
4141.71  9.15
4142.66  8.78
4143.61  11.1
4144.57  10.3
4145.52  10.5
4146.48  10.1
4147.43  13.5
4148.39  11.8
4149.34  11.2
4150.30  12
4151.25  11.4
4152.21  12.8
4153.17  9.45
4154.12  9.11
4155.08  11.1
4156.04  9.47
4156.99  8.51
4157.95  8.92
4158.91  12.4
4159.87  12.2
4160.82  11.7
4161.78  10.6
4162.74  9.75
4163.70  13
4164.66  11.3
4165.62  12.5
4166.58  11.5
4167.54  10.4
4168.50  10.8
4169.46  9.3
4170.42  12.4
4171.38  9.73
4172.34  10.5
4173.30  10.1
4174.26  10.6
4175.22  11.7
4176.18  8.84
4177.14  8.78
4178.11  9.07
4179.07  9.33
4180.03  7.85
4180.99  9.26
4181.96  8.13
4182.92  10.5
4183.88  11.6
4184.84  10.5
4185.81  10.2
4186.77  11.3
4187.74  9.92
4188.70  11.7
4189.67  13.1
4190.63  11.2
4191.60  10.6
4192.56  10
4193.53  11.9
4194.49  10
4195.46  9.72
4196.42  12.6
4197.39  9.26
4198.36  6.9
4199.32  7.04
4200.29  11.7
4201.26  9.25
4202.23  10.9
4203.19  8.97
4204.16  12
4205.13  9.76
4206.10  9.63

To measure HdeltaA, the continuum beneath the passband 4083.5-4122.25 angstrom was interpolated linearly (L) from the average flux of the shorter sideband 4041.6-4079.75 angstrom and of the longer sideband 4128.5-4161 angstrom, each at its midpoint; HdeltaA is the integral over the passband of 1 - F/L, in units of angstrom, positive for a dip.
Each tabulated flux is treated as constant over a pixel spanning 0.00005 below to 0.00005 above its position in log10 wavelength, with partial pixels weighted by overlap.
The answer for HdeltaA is 4.4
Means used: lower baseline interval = 10.1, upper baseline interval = 10.5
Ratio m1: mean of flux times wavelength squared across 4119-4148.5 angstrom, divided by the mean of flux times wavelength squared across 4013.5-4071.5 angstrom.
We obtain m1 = 1.06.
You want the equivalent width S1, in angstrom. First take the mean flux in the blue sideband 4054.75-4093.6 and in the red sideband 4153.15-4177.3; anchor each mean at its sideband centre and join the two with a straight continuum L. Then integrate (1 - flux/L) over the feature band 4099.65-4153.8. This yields 2.4 angstrom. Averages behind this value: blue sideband 10.2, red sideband 10.6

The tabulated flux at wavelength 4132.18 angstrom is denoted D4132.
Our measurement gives 11.4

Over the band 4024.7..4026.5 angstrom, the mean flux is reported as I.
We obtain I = 9.82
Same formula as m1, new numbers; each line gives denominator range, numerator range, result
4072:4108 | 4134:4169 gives 1.21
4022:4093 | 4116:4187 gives 1.07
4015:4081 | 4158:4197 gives 1.12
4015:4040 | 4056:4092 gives 1.03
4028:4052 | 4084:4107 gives 0.90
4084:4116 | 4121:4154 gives 1.19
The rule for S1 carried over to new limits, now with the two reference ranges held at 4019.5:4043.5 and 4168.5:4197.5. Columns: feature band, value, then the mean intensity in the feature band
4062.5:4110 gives 3.1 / 9.57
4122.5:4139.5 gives -0.5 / 10.6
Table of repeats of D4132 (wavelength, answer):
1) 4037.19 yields 11.1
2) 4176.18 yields 8.84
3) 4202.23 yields 10.9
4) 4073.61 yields 11.3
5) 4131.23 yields 9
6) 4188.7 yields 11.7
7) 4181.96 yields 8.13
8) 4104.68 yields 6.98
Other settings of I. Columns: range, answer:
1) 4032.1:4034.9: 9.25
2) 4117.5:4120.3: 9.14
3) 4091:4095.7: 8.58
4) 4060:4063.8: 10.6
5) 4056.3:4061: 10.1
